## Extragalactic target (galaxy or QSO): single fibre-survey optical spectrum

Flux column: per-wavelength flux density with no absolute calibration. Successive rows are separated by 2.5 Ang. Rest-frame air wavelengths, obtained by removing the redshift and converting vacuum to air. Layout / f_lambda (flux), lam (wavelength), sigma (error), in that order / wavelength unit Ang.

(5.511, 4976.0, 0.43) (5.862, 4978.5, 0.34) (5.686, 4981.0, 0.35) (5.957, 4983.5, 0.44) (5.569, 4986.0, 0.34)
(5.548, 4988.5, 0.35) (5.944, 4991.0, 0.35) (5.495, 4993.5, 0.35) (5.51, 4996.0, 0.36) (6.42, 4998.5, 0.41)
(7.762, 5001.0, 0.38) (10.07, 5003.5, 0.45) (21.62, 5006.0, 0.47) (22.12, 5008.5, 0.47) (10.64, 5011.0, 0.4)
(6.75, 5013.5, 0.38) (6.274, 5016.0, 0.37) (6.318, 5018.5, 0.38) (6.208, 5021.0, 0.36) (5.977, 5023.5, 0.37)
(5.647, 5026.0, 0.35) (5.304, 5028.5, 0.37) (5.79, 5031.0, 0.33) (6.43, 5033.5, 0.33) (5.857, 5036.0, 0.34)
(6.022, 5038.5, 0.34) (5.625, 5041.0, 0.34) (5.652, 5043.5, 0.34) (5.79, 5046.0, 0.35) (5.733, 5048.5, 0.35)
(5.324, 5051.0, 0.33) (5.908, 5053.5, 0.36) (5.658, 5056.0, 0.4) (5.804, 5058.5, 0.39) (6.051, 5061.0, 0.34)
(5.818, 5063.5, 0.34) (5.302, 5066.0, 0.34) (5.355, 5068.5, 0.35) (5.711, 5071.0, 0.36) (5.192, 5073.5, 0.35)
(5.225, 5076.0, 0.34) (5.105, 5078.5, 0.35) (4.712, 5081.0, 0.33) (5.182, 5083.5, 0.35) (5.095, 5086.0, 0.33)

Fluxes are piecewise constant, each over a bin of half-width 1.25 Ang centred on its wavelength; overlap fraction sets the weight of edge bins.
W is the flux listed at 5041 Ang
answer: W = 5.625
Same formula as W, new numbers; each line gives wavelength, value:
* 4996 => 5.51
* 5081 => 4.712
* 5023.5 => 5.977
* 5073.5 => 5.192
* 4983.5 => 5.957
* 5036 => 5.857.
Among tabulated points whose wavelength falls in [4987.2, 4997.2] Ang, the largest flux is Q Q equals 5.944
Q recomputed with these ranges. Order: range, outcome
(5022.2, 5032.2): 5.977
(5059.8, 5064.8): 6.051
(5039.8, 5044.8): 5.652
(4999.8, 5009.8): 22.12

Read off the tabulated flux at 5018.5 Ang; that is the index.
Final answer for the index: 6.318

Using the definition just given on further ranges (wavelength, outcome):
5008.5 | 22.12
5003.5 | 10.07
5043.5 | 5.652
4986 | 5.569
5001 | 7.762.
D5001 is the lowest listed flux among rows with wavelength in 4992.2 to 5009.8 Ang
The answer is 5.495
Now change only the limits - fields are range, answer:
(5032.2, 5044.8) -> 5.625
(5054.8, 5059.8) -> 5.658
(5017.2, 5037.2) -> 5.304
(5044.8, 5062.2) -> 5.324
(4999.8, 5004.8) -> 7.762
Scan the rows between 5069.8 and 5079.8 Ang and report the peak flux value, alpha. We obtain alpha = 5.711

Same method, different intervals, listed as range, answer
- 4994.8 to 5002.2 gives 7.762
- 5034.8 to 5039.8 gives 6.022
